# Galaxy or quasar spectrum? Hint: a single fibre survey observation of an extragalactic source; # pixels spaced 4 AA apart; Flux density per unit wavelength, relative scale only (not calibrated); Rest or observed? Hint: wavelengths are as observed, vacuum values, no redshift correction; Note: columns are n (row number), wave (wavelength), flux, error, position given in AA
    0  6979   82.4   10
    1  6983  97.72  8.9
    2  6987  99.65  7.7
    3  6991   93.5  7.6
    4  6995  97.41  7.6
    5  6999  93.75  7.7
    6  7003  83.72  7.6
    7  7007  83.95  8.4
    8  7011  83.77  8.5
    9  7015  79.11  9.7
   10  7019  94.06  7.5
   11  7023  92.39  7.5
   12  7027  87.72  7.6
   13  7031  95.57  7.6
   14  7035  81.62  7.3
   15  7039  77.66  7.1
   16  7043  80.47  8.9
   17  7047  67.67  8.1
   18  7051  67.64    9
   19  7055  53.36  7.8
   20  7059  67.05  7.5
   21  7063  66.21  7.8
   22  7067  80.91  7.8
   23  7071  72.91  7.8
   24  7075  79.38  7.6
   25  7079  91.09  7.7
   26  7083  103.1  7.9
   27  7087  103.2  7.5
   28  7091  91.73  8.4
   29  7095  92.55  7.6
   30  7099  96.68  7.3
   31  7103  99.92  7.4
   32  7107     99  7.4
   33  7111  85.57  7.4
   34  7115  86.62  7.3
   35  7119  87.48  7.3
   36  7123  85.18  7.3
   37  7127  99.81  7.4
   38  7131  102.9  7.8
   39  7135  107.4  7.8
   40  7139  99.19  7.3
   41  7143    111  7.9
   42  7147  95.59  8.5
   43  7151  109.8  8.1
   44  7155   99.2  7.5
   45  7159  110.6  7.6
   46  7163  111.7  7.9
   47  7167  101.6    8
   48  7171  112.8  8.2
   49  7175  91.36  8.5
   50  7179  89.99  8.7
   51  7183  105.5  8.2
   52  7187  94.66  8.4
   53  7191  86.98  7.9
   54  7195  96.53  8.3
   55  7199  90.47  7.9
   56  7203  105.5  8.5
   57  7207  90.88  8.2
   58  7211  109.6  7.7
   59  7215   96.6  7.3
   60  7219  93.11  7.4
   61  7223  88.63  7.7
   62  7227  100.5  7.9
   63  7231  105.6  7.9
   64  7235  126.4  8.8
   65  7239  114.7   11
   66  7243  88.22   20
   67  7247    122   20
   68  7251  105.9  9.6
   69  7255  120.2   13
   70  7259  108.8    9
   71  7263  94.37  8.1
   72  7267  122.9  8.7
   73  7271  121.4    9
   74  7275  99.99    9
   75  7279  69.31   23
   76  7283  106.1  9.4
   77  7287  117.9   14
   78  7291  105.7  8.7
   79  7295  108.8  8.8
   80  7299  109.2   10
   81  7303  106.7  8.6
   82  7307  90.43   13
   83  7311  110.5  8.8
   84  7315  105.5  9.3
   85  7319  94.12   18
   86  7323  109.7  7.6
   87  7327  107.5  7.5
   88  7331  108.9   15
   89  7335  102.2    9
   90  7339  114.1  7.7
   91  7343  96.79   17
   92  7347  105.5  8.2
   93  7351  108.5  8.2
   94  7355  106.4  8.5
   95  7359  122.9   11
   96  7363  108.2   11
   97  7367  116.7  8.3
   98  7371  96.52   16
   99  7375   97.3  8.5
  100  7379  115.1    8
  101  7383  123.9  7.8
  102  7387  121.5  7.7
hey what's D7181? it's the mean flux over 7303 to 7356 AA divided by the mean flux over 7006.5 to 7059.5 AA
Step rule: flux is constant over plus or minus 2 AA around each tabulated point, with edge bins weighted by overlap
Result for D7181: 1.31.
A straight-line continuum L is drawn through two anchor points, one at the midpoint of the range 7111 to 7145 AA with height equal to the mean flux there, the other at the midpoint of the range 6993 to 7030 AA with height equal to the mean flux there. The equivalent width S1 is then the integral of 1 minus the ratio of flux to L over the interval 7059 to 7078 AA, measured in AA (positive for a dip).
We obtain 3.6 AA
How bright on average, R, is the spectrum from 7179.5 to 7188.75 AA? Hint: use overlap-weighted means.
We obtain 98.6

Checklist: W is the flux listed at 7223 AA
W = 88.63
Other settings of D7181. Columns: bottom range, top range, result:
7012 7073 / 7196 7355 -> 1.35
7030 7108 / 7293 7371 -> 1.29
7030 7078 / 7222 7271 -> 1.47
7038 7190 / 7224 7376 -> 1.16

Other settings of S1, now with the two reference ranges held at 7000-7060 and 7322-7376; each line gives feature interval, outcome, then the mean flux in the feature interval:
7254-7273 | -2.49 AA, 113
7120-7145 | -3.22 AA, 100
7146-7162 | -2.48 AA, 105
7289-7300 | -0.54 AA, 108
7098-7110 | -1.55 AA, 97.6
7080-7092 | -2.03 AA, 99.3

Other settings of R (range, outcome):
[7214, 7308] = 105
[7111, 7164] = 99.7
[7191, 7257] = 103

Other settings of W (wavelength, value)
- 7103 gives 99.92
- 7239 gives 114.7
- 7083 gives 103.1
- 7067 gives 80.91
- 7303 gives 106.7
